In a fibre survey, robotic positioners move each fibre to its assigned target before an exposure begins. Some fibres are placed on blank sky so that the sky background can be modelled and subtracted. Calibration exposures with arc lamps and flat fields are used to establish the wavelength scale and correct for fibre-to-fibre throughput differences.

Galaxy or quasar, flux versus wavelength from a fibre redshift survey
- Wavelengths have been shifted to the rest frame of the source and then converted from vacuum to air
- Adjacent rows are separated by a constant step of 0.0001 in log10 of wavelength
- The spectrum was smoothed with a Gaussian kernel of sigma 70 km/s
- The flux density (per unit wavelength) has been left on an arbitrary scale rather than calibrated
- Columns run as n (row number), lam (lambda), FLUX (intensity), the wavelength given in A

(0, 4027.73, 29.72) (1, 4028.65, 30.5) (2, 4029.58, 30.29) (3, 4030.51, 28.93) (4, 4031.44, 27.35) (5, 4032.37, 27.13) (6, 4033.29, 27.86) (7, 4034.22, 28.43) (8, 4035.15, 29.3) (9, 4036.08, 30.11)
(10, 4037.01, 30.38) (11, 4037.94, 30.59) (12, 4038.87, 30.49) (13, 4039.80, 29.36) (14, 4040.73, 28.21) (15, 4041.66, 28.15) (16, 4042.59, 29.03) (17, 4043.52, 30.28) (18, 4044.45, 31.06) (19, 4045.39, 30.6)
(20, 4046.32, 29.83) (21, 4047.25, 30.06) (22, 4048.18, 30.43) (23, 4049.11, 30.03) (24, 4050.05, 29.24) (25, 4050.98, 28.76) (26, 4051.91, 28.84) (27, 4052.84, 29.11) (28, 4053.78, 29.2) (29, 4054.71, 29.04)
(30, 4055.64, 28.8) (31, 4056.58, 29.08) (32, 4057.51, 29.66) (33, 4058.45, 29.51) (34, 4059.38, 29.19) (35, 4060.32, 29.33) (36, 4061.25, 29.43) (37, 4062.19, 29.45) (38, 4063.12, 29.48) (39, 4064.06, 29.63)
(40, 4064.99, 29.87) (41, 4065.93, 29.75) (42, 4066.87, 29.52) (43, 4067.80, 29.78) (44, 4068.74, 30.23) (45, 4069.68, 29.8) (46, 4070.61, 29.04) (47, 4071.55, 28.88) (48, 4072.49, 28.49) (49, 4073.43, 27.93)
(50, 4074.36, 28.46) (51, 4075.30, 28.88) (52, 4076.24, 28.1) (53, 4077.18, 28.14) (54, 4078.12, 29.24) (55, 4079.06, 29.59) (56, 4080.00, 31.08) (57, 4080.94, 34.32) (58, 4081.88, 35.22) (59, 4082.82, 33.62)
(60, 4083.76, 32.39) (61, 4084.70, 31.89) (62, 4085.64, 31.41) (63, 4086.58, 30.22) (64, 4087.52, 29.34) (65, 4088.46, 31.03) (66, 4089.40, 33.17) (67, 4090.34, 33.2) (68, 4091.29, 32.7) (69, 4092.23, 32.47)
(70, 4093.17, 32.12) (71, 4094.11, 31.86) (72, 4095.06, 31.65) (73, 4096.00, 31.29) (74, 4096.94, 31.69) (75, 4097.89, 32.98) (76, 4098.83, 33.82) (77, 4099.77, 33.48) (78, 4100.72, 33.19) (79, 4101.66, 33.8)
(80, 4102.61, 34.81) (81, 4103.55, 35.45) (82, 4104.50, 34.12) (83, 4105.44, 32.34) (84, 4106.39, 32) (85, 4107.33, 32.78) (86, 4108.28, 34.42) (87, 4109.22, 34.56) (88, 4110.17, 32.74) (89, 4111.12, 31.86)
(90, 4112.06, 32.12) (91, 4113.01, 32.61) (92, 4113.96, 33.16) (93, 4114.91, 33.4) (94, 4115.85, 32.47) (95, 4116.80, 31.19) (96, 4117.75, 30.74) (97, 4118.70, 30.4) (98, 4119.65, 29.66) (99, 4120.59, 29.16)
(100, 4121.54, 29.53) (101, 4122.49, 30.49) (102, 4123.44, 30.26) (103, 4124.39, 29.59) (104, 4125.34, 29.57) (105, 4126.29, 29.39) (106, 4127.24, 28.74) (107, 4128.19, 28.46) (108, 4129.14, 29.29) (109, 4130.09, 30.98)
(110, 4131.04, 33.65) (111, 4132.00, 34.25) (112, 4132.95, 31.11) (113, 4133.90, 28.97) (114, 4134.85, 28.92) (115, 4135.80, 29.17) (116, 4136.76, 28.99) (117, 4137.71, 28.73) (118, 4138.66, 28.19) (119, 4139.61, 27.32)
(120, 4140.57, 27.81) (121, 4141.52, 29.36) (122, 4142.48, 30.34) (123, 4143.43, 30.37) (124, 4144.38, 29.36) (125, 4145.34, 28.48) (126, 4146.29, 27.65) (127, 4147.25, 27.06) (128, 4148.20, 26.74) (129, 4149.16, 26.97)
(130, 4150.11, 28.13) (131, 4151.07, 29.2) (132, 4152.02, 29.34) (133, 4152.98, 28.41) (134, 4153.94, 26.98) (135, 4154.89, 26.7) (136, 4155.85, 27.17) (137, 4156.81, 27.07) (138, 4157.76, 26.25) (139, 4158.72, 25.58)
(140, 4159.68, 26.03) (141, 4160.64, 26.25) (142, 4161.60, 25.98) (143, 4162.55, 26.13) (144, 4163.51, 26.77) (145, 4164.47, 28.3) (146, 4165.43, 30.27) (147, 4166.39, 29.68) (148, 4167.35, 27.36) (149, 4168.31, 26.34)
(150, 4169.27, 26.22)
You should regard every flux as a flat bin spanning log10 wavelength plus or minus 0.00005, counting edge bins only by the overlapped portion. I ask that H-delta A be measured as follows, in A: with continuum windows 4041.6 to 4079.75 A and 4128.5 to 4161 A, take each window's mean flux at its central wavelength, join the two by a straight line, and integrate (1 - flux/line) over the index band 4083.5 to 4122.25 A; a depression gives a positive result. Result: -4.4 A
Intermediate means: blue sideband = 29.4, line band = 32.3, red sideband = 28.6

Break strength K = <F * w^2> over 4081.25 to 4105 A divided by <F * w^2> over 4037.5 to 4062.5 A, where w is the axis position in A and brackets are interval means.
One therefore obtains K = 1.13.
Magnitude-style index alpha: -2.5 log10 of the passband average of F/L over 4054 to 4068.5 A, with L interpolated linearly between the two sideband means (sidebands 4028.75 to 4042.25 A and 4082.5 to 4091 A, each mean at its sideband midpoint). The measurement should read 0.04 mag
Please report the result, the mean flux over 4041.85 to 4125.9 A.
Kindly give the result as 30.9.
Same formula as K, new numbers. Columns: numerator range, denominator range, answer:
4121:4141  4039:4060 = 1.05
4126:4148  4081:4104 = 0.92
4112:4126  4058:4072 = 1.07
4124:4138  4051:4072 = 1.06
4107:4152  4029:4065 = 1.07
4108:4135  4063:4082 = 1.07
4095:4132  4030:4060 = 1.12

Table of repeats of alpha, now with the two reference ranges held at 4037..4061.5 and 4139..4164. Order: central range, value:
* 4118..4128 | -0.06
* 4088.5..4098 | -0.13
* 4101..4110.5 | -0.18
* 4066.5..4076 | 0.00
